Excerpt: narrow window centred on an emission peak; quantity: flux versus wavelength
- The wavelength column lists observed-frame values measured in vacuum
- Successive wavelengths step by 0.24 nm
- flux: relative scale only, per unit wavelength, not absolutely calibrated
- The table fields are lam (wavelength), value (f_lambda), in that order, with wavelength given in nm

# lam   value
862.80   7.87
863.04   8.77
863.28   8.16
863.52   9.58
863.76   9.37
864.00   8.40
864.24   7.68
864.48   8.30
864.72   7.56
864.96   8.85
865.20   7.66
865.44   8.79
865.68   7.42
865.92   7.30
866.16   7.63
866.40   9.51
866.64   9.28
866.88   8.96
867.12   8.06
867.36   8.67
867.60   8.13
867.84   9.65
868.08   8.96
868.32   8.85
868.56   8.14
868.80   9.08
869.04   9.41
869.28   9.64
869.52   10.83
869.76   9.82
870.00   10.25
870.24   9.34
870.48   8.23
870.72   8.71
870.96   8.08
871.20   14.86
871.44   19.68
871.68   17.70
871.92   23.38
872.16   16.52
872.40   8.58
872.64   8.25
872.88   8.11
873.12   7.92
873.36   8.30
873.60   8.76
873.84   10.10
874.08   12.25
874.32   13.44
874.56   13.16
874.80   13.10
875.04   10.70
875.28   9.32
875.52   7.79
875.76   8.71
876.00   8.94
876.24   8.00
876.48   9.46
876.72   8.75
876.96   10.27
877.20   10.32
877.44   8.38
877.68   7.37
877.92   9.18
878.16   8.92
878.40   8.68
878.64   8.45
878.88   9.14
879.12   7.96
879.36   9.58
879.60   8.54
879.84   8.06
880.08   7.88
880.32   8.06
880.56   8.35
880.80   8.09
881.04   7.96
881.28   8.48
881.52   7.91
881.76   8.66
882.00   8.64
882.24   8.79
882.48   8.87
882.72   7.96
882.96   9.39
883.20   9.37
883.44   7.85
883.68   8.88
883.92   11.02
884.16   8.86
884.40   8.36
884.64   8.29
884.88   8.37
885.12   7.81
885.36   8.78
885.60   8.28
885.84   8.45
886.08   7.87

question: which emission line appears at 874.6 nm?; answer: [N II]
